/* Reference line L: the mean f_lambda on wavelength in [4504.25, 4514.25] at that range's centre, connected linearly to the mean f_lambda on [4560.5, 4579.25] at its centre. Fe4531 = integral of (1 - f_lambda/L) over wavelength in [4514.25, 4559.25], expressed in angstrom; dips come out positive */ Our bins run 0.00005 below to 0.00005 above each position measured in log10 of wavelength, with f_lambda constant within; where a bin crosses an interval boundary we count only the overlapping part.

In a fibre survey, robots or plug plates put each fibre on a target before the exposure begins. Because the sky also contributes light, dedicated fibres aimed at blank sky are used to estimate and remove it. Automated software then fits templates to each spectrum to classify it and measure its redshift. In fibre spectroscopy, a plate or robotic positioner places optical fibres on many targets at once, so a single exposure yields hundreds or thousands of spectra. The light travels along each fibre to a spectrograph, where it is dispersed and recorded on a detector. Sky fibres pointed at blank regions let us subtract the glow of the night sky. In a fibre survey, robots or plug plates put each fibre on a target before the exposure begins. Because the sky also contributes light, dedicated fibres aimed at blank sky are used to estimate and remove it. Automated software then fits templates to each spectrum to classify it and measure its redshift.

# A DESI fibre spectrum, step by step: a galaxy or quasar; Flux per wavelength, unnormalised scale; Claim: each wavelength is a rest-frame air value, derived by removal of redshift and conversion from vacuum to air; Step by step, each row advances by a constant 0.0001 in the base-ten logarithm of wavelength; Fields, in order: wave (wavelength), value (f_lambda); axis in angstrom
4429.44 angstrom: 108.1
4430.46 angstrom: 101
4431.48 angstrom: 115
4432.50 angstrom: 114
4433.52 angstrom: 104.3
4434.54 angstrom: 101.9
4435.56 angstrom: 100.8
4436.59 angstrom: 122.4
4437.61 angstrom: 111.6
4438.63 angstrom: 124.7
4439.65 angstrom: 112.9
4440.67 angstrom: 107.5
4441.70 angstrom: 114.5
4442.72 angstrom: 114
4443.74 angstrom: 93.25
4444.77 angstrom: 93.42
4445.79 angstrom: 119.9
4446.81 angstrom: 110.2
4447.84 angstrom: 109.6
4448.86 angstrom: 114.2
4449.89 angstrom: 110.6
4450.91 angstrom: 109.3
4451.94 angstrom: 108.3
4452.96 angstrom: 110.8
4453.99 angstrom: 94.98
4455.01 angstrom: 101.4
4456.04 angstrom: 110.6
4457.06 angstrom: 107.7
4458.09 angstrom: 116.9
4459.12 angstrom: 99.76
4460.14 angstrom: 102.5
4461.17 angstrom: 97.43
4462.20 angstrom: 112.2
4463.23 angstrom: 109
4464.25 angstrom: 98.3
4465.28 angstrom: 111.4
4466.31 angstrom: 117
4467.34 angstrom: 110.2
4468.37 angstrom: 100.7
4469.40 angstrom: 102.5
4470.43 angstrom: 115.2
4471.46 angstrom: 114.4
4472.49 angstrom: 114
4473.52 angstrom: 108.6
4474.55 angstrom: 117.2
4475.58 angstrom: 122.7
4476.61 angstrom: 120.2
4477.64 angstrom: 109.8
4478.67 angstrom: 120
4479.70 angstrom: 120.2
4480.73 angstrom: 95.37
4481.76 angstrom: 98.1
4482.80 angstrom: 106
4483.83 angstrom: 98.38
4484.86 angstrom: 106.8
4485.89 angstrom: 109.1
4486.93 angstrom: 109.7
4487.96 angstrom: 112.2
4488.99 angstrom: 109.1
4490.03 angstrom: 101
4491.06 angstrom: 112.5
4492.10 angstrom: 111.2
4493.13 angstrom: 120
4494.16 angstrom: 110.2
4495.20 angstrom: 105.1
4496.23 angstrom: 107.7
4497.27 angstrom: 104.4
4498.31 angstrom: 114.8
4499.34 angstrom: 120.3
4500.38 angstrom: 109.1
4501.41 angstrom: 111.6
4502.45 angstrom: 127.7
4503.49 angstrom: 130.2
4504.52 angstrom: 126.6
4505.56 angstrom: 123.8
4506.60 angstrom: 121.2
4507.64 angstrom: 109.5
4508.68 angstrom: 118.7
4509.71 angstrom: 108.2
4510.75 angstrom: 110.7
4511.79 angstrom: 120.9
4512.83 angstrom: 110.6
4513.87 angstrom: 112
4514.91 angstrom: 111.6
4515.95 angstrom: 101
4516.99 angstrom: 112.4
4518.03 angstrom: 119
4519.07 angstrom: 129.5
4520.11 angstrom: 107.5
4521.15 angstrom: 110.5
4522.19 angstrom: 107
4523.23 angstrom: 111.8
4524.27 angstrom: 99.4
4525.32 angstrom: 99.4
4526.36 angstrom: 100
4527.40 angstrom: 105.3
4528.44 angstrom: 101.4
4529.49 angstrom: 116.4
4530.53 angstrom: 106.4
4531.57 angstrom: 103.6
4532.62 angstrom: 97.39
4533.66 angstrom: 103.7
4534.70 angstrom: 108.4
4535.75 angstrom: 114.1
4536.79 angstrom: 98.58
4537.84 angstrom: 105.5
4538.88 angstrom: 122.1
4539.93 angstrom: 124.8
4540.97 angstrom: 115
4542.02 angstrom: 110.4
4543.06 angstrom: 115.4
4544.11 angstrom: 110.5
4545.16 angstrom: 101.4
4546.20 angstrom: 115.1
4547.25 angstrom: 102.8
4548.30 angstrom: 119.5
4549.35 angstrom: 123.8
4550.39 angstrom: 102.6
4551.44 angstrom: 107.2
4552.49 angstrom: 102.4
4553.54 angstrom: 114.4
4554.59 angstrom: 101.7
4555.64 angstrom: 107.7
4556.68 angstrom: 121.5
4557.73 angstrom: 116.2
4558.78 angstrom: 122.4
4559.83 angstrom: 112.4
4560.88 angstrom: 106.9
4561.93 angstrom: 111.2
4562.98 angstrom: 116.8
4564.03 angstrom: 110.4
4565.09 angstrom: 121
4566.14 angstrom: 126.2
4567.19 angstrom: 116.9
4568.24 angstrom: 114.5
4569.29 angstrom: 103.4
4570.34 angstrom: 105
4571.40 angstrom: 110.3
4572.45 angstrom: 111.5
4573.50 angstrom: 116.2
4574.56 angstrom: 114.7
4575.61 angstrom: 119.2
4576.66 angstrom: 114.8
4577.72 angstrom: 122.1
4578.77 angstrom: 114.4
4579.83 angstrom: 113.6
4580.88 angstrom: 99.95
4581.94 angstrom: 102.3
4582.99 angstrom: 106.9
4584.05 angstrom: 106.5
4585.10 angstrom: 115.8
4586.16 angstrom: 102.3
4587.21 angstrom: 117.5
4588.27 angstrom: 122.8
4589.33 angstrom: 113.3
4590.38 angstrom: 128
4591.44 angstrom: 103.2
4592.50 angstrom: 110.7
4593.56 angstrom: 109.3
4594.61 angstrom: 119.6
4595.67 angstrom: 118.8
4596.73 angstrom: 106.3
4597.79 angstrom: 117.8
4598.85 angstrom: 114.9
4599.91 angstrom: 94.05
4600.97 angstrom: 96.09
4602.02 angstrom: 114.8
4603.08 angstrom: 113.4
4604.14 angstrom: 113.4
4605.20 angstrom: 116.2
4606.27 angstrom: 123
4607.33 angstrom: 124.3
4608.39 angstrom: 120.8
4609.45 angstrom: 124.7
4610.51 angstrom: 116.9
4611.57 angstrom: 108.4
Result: 2.05 angstrom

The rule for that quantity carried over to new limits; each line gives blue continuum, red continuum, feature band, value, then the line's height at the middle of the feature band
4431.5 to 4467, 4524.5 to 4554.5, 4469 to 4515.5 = -1.75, 109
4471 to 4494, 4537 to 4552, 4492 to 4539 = 0.08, 112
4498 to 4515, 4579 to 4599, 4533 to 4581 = 0.66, 114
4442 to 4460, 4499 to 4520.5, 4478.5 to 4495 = 0.64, 113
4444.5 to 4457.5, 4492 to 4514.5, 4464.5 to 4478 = -0.18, 111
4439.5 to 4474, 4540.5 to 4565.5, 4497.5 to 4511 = -0.96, 110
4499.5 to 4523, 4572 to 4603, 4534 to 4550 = 0.25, 114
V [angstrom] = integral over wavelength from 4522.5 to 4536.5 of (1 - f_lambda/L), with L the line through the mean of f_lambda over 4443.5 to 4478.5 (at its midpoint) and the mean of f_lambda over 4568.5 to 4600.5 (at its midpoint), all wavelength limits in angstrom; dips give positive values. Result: 0.7 angstrom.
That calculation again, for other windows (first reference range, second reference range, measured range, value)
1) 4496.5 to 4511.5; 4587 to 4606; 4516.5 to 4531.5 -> 0.9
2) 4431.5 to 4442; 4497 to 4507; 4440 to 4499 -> 3.3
